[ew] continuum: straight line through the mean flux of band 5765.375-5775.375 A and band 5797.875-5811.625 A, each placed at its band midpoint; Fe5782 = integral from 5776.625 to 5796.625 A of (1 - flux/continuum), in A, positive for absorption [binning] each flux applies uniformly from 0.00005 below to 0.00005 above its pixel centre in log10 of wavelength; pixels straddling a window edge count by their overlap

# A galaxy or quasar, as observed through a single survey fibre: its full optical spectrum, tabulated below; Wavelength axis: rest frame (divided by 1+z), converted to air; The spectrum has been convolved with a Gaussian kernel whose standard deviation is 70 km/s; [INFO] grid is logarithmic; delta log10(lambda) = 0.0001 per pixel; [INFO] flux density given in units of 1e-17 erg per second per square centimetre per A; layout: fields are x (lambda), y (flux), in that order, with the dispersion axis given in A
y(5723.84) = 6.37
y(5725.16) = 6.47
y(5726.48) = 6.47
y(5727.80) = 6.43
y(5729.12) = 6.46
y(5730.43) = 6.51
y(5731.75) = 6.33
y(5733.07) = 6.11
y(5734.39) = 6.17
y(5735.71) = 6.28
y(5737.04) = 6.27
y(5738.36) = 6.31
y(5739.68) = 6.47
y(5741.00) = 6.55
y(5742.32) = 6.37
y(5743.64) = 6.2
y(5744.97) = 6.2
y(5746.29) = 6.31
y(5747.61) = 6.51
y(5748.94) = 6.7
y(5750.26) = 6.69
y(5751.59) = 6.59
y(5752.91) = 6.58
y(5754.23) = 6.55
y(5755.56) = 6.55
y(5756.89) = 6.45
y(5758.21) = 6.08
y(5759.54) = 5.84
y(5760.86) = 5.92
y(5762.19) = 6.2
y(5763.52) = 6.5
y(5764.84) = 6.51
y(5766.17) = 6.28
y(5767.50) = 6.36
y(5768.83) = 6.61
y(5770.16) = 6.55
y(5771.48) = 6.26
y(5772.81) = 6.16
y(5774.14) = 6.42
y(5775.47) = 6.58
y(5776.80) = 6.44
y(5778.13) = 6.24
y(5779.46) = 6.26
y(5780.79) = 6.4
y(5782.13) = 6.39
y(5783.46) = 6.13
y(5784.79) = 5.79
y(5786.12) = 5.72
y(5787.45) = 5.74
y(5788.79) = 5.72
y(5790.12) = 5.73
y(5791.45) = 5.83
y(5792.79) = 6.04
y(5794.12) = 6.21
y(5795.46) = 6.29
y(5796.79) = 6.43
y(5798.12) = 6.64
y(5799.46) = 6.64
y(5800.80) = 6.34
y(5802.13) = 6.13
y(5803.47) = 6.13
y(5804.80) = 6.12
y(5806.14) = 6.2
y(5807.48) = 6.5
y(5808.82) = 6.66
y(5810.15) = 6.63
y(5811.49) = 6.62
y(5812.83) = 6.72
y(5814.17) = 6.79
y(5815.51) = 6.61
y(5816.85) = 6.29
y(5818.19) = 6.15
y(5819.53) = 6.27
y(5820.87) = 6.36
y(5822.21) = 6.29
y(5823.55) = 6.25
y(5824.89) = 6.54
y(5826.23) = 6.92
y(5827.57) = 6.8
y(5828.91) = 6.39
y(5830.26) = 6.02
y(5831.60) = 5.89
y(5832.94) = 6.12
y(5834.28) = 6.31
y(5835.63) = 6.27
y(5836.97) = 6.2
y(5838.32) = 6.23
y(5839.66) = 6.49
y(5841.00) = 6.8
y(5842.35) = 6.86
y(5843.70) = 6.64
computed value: 1.0 A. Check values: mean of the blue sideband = 6.39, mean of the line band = 6.06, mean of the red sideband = 6.4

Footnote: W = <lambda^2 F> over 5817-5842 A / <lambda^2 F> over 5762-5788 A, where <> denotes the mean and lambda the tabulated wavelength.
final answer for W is 1.0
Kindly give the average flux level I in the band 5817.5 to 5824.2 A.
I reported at 6.26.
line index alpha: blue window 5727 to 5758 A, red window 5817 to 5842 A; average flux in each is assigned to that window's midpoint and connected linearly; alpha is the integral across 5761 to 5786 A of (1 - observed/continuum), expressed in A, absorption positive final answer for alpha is 0.3 A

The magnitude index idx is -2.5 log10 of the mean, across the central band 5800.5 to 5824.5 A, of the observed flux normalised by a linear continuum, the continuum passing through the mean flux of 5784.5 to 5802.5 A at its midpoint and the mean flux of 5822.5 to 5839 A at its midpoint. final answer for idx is -0.03 mag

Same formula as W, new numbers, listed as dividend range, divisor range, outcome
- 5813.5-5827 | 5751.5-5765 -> 1.04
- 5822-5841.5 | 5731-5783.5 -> 1.03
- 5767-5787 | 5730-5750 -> 1.00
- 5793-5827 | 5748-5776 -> 1.02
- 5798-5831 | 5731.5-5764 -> 1.04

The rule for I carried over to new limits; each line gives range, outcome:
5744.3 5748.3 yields 6.33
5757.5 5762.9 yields 6.02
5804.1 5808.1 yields 6.27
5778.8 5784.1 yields 6.29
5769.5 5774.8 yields 6.36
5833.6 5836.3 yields 6.29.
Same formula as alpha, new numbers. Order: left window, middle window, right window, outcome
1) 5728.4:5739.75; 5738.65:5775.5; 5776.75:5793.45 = -1.2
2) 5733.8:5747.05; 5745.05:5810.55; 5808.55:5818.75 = 1.5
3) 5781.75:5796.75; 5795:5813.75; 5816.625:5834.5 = -1.0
